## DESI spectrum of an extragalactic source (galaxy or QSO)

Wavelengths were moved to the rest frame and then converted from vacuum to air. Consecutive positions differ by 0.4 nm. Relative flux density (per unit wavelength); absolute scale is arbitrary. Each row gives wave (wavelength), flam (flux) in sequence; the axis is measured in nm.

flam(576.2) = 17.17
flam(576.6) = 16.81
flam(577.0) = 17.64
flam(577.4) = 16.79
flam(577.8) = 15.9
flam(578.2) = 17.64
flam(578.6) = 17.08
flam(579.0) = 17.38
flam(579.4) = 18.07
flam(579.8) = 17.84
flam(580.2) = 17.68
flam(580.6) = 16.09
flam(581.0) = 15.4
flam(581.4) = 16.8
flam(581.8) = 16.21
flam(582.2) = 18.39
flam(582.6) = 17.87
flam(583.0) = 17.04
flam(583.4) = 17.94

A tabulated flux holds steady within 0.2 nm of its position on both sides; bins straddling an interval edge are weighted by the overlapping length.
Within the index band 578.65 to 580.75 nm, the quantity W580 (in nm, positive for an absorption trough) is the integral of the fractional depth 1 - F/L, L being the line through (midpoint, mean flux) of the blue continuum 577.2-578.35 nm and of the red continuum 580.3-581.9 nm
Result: -0.13 nm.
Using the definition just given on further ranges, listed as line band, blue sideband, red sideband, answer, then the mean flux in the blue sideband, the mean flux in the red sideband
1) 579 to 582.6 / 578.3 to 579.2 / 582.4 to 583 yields 0.065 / 17.3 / 17.6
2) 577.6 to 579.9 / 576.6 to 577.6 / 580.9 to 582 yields -0.072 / 17.1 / 16.2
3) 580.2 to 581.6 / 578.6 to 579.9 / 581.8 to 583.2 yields 0.101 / 17.7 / 17.5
